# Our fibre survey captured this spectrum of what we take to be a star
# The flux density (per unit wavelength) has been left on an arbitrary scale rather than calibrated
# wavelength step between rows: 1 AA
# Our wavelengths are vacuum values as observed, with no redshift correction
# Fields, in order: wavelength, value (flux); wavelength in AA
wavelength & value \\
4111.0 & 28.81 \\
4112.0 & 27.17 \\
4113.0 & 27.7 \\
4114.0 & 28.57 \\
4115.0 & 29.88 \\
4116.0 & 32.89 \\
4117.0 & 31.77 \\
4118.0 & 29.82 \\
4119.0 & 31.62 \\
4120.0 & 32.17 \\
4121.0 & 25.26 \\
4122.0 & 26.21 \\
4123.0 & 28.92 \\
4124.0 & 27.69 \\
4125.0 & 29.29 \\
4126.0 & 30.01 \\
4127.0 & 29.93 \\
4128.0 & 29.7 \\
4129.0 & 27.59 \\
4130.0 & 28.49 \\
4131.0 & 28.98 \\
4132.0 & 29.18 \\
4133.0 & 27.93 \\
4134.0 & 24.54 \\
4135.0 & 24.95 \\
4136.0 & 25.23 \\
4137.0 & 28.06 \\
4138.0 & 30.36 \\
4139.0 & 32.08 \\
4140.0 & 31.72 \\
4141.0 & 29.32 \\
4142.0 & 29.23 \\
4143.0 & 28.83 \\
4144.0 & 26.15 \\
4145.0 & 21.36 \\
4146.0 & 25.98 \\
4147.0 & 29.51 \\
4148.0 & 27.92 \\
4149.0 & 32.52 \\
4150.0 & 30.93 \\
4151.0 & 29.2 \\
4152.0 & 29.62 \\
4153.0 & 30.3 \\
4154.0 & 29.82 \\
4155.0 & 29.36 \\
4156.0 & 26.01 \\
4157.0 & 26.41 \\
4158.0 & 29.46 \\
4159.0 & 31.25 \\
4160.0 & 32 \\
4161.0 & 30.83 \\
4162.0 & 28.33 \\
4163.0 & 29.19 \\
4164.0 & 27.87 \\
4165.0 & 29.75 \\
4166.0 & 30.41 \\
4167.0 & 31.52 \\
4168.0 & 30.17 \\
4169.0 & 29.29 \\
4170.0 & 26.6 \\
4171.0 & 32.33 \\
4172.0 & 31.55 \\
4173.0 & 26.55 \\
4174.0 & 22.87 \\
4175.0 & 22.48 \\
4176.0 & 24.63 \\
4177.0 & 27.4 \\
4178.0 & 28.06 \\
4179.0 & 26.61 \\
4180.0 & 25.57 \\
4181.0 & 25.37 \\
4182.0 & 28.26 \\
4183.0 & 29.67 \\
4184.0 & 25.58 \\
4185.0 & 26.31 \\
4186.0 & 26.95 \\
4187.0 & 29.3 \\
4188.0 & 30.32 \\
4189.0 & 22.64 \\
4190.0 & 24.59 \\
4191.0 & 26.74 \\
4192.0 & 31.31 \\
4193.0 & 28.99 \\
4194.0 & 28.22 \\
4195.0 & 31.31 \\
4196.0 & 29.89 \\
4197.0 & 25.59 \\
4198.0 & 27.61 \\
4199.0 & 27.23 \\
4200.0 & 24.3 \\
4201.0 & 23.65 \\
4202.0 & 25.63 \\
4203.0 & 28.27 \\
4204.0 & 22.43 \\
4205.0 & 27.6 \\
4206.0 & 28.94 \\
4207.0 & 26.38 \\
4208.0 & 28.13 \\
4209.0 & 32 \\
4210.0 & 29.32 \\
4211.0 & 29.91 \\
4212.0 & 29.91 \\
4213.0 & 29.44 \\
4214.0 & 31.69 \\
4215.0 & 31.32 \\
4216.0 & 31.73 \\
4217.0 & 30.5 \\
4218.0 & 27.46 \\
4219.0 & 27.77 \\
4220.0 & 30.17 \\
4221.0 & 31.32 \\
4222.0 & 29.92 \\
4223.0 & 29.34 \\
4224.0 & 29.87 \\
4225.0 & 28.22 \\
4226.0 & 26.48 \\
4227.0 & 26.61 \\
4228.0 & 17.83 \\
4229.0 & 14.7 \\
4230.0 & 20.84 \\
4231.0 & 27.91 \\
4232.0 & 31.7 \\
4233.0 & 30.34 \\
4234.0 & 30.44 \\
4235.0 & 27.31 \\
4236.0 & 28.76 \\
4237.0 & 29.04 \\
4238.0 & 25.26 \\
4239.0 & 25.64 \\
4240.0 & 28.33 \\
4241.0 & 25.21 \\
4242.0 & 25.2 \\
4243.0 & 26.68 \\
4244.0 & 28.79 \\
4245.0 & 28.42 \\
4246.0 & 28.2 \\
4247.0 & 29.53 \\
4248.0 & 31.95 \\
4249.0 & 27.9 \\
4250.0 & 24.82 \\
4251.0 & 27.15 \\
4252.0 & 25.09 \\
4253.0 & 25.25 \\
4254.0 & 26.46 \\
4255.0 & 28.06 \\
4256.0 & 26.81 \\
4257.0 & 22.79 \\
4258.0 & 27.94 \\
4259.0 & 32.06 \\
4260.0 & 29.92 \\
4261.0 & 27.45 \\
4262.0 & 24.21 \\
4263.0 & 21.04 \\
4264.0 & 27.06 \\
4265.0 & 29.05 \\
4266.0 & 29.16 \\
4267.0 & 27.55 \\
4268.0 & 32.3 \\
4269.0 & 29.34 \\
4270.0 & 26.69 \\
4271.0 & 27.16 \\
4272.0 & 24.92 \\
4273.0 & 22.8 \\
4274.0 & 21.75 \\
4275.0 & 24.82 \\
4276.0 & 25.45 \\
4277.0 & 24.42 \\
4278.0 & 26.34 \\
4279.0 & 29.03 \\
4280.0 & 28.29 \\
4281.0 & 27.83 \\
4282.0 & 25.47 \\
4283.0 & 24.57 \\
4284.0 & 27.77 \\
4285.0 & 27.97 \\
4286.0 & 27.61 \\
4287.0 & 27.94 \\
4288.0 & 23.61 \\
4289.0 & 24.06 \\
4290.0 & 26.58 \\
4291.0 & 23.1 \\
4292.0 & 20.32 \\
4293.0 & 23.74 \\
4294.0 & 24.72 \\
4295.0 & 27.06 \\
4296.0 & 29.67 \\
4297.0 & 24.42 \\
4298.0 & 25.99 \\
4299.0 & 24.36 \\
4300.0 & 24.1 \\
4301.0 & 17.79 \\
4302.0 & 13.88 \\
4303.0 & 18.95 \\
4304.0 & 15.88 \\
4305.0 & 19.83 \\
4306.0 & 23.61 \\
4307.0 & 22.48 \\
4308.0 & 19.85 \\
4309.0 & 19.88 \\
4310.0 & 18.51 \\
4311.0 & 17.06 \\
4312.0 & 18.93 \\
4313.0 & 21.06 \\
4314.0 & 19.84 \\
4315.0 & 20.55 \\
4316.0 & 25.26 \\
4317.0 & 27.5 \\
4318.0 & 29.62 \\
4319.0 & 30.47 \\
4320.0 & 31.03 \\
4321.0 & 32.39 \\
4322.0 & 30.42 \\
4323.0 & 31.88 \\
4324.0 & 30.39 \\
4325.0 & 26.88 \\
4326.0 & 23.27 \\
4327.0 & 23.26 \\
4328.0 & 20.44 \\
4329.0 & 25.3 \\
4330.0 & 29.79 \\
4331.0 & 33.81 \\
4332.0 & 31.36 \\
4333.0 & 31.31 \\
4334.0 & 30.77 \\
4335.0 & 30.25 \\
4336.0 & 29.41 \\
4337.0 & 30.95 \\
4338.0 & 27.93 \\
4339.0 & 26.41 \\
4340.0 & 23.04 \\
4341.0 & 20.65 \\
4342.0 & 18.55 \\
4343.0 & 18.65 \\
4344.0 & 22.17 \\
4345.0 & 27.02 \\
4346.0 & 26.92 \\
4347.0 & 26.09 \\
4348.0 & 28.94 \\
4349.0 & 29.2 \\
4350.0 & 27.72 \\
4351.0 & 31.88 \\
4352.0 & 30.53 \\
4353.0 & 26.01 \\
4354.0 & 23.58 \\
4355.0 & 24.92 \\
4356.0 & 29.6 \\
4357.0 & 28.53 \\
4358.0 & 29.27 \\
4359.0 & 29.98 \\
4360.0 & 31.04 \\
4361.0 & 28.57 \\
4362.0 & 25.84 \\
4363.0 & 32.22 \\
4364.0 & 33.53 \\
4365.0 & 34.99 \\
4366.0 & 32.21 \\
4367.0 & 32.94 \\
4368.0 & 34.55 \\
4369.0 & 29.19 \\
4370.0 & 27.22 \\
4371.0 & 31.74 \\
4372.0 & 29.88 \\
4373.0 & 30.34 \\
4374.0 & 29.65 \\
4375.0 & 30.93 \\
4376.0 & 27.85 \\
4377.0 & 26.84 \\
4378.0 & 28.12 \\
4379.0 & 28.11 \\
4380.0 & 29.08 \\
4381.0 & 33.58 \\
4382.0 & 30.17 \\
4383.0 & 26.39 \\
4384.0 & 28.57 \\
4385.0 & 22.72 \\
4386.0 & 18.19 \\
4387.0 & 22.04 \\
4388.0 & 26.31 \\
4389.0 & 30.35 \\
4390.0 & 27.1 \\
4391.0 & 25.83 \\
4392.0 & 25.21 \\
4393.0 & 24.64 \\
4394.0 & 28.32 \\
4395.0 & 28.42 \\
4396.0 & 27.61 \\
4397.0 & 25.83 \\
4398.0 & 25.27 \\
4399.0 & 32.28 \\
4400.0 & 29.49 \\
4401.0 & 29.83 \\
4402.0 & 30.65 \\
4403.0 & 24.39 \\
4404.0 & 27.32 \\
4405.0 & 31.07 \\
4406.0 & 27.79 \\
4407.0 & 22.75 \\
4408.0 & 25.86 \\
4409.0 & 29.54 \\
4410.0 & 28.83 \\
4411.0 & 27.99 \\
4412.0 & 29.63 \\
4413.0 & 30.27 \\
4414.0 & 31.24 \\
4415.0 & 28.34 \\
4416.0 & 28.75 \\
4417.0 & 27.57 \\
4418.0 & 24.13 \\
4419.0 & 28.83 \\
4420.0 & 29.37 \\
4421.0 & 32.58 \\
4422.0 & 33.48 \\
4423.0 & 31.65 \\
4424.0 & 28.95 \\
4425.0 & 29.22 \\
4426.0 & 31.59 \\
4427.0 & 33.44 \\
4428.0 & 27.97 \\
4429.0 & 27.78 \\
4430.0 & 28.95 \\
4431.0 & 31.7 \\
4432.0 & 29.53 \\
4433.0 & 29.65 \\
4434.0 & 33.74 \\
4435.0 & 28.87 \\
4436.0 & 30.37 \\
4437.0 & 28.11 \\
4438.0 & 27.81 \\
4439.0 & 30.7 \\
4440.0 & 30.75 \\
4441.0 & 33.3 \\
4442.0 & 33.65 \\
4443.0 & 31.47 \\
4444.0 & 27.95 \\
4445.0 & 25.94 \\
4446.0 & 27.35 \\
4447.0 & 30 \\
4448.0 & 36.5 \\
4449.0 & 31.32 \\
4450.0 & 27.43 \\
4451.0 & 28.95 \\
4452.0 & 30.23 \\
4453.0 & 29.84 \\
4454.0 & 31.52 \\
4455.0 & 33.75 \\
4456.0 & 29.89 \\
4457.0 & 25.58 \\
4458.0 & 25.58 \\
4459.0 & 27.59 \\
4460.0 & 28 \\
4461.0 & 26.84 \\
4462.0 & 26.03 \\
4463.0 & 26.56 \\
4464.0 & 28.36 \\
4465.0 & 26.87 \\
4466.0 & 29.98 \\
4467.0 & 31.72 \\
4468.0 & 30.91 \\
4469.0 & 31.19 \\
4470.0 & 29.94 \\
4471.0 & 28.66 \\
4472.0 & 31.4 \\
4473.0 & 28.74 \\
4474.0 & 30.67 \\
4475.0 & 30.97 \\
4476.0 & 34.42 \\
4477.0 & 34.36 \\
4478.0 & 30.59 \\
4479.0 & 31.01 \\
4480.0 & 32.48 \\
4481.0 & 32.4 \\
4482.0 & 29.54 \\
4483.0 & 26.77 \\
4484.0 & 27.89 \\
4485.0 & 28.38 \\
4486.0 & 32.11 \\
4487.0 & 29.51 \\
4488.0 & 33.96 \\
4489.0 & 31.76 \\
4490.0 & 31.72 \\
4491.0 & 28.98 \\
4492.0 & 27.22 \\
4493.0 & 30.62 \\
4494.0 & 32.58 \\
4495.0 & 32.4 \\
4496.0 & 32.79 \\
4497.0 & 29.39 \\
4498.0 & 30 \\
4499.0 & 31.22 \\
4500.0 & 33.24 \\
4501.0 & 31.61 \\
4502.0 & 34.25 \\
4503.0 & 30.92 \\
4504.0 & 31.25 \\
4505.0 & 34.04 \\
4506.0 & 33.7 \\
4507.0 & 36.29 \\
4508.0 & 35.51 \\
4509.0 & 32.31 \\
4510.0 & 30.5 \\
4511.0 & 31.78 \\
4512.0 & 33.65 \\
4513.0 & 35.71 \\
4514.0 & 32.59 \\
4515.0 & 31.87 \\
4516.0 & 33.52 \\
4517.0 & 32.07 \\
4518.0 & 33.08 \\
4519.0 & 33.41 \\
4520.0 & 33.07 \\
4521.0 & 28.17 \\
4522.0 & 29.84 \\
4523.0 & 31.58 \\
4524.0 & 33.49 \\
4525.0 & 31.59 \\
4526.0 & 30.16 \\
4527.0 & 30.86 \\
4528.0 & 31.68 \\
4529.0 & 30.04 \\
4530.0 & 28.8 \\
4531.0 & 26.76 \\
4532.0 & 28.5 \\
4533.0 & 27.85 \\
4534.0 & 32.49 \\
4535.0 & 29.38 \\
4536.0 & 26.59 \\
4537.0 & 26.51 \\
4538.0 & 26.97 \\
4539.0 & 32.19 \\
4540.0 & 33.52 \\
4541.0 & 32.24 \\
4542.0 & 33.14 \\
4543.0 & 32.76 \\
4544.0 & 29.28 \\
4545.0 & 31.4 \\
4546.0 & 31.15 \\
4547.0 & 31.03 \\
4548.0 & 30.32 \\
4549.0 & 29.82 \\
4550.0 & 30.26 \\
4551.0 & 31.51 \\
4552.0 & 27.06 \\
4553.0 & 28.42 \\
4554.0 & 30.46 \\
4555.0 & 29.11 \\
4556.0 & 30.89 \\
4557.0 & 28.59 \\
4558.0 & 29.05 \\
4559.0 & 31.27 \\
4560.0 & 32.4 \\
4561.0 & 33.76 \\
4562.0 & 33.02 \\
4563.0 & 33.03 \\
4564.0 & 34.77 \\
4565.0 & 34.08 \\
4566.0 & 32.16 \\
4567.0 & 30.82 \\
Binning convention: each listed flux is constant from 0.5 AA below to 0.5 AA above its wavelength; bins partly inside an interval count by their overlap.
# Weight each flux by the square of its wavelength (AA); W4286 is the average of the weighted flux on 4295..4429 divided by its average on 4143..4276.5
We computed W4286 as 1.06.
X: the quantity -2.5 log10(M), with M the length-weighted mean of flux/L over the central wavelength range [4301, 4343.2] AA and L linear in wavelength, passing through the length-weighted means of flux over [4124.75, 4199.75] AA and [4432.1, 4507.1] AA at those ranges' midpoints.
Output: 0.19 mag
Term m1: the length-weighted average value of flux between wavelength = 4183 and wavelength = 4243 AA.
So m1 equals 27.6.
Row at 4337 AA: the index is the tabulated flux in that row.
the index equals 30.95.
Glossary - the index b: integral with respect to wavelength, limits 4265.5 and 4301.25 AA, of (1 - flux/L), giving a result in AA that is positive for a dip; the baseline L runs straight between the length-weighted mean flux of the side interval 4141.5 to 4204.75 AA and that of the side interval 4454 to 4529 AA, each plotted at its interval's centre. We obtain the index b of 3.8 AA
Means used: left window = 27.9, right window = 31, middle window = 25.9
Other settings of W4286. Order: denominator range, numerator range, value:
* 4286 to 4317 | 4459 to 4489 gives 1.46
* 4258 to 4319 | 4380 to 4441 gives 1.23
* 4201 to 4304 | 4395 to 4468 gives 1.19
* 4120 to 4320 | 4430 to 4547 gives 1.29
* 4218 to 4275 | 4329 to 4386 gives 1.11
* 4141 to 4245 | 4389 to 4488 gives 1.18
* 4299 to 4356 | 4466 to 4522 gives 1.35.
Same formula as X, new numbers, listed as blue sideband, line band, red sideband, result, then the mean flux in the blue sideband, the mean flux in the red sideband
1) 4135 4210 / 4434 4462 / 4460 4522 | 0.04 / 28.1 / 31.2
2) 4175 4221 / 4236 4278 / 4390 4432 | 0.05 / 27.9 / 28.6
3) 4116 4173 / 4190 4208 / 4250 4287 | 0.03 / 29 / 26.7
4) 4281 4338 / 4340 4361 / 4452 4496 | -0.01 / 25.2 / 30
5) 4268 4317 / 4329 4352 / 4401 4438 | -0.07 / 23.8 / 29.2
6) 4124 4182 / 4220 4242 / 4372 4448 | 0.06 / 28.4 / 28.7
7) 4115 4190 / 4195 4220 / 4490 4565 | 0.02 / 28.4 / 31.3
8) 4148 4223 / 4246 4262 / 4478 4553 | 0.06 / 28.4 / 31.1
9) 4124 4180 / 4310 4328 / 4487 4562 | 0.17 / 28.5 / 31.2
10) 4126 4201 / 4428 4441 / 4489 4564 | 0.02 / 28.2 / 31.2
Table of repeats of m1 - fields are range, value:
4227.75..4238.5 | 26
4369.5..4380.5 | 29.1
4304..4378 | 27.1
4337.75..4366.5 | 27.4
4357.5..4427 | 28.8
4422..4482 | 30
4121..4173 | 28.8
